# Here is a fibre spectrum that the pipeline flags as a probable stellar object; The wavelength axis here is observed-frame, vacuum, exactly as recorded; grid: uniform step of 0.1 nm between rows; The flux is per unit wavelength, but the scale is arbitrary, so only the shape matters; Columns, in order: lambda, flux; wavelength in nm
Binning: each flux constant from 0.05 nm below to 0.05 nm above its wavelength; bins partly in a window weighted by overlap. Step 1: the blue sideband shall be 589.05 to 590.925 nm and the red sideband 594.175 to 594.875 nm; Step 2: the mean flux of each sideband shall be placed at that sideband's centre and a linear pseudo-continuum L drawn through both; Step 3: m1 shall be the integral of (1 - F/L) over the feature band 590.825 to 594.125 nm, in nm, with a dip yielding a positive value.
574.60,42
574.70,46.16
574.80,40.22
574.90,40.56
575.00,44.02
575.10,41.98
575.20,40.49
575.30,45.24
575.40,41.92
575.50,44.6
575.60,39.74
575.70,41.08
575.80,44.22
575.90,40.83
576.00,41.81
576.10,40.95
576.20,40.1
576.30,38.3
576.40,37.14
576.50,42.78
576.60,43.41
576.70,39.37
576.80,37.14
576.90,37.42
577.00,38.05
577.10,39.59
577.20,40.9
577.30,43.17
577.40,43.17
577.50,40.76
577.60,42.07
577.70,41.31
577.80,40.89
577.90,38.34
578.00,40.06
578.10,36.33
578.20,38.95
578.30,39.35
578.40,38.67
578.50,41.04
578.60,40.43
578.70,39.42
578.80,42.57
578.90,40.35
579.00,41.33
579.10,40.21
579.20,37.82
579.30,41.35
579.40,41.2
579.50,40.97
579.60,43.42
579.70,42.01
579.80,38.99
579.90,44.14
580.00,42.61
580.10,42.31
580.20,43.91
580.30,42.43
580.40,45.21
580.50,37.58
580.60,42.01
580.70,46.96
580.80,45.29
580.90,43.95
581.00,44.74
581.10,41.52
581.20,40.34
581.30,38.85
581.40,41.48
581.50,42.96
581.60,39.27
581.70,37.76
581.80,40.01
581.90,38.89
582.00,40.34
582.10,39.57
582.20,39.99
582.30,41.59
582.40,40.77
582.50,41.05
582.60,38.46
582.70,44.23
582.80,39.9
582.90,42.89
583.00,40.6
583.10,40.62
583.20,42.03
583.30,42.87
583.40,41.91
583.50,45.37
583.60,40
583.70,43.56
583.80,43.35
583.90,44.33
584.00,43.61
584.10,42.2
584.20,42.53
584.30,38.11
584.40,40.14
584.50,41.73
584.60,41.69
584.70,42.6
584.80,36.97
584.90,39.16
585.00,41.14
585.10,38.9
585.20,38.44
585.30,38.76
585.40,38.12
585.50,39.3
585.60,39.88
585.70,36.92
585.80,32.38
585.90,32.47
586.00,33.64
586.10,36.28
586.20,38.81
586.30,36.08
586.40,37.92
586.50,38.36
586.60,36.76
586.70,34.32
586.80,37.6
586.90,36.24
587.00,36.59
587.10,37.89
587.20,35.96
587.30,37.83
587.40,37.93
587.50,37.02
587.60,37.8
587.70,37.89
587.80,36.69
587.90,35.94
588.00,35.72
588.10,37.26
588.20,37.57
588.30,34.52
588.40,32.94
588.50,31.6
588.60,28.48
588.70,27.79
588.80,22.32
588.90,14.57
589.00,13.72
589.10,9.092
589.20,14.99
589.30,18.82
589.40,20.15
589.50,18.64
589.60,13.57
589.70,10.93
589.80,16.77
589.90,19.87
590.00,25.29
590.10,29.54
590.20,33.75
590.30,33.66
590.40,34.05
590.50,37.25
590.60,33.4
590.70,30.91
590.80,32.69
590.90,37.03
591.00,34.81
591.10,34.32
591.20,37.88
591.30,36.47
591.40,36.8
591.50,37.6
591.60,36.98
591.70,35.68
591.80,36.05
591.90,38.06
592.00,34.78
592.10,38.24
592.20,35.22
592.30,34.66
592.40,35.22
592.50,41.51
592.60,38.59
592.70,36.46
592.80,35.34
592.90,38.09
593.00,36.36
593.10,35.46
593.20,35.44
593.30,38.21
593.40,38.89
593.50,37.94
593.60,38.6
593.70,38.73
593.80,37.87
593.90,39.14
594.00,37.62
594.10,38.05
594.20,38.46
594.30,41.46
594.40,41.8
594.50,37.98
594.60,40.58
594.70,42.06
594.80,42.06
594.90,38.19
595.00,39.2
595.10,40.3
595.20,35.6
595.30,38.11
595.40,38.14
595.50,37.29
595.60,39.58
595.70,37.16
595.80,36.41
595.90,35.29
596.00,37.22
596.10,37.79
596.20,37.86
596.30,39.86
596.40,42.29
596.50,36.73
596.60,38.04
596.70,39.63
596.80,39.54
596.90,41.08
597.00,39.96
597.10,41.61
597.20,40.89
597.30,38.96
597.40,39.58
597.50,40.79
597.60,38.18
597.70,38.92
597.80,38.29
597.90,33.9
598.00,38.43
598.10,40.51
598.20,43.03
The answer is -0.388 nm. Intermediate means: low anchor 24.6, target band 37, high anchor 40.6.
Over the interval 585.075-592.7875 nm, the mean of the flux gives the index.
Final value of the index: 32.7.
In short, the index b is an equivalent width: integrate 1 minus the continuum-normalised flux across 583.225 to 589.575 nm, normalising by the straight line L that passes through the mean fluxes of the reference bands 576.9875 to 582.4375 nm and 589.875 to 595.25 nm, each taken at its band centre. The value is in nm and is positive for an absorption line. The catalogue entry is 0.59 nm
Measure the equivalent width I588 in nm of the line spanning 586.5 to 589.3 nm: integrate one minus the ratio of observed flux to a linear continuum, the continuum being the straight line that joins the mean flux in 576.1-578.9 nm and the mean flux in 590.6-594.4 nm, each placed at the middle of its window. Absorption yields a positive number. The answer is 0.46 nm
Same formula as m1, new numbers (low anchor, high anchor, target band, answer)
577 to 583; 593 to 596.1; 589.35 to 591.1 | 0.53 nm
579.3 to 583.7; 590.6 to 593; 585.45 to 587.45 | 0.12 nm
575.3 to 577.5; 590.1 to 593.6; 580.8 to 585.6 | -0.28 nm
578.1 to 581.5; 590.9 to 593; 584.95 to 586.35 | 0.07 nm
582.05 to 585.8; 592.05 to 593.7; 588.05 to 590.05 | 0.84 nm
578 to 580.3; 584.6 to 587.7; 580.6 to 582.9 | -0.10 nm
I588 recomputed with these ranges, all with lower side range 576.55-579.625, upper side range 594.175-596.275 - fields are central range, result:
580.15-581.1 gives -0.08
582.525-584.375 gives -0.10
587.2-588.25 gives 0.06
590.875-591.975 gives 0.07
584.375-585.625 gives 0.00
